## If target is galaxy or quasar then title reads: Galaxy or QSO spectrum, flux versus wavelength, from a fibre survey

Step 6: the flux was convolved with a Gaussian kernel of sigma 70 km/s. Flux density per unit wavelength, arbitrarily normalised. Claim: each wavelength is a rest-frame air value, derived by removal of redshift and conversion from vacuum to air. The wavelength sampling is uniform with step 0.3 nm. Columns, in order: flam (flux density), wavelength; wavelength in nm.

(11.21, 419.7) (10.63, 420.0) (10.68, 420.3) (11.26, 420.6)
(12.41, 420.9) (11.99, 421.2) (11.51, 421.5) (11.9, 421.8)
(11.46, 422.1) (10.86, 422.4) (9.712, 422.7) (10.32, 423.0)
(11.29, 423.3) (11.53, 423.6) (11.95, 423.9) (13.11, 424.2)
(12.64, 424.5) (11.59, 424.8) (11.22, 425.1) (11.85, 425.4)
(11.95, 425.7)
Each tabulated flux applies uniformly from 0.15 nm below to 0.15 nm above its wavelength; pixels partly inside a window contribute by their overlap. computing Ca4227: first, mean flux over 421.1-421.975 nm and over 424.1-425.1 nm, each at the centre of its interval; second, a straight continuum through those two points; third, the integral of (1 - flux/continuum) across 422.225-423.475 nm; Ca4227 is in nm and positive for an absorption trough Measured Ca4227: 0.15 nm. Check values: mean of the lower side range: 11.8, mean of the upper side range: 12.2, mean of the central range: 10.6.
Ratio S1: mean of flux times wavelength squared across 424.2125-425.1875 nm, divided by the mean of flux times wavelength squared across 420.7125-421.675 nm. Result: 1.02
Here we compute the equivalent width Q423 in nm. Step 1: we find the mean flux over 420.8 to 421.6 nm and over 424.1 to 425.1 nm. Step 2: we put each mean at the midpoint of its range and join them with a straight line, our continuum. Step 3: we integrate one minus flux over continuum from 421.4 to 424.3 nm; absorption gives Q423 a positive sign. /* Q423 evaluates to 0.18 nm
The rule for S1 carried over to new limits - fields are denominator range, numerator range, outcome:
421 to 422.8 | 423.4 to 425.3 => 1.07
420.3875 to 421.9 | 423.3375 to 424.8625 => 1.05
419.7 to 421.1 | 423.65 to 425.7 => 1.09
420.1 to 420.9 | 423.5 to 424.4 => 1.11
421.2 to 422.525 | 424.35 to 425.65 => 1.04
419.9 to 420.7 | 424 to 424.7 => 1.20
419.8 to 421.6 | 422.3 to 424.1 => 0.98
